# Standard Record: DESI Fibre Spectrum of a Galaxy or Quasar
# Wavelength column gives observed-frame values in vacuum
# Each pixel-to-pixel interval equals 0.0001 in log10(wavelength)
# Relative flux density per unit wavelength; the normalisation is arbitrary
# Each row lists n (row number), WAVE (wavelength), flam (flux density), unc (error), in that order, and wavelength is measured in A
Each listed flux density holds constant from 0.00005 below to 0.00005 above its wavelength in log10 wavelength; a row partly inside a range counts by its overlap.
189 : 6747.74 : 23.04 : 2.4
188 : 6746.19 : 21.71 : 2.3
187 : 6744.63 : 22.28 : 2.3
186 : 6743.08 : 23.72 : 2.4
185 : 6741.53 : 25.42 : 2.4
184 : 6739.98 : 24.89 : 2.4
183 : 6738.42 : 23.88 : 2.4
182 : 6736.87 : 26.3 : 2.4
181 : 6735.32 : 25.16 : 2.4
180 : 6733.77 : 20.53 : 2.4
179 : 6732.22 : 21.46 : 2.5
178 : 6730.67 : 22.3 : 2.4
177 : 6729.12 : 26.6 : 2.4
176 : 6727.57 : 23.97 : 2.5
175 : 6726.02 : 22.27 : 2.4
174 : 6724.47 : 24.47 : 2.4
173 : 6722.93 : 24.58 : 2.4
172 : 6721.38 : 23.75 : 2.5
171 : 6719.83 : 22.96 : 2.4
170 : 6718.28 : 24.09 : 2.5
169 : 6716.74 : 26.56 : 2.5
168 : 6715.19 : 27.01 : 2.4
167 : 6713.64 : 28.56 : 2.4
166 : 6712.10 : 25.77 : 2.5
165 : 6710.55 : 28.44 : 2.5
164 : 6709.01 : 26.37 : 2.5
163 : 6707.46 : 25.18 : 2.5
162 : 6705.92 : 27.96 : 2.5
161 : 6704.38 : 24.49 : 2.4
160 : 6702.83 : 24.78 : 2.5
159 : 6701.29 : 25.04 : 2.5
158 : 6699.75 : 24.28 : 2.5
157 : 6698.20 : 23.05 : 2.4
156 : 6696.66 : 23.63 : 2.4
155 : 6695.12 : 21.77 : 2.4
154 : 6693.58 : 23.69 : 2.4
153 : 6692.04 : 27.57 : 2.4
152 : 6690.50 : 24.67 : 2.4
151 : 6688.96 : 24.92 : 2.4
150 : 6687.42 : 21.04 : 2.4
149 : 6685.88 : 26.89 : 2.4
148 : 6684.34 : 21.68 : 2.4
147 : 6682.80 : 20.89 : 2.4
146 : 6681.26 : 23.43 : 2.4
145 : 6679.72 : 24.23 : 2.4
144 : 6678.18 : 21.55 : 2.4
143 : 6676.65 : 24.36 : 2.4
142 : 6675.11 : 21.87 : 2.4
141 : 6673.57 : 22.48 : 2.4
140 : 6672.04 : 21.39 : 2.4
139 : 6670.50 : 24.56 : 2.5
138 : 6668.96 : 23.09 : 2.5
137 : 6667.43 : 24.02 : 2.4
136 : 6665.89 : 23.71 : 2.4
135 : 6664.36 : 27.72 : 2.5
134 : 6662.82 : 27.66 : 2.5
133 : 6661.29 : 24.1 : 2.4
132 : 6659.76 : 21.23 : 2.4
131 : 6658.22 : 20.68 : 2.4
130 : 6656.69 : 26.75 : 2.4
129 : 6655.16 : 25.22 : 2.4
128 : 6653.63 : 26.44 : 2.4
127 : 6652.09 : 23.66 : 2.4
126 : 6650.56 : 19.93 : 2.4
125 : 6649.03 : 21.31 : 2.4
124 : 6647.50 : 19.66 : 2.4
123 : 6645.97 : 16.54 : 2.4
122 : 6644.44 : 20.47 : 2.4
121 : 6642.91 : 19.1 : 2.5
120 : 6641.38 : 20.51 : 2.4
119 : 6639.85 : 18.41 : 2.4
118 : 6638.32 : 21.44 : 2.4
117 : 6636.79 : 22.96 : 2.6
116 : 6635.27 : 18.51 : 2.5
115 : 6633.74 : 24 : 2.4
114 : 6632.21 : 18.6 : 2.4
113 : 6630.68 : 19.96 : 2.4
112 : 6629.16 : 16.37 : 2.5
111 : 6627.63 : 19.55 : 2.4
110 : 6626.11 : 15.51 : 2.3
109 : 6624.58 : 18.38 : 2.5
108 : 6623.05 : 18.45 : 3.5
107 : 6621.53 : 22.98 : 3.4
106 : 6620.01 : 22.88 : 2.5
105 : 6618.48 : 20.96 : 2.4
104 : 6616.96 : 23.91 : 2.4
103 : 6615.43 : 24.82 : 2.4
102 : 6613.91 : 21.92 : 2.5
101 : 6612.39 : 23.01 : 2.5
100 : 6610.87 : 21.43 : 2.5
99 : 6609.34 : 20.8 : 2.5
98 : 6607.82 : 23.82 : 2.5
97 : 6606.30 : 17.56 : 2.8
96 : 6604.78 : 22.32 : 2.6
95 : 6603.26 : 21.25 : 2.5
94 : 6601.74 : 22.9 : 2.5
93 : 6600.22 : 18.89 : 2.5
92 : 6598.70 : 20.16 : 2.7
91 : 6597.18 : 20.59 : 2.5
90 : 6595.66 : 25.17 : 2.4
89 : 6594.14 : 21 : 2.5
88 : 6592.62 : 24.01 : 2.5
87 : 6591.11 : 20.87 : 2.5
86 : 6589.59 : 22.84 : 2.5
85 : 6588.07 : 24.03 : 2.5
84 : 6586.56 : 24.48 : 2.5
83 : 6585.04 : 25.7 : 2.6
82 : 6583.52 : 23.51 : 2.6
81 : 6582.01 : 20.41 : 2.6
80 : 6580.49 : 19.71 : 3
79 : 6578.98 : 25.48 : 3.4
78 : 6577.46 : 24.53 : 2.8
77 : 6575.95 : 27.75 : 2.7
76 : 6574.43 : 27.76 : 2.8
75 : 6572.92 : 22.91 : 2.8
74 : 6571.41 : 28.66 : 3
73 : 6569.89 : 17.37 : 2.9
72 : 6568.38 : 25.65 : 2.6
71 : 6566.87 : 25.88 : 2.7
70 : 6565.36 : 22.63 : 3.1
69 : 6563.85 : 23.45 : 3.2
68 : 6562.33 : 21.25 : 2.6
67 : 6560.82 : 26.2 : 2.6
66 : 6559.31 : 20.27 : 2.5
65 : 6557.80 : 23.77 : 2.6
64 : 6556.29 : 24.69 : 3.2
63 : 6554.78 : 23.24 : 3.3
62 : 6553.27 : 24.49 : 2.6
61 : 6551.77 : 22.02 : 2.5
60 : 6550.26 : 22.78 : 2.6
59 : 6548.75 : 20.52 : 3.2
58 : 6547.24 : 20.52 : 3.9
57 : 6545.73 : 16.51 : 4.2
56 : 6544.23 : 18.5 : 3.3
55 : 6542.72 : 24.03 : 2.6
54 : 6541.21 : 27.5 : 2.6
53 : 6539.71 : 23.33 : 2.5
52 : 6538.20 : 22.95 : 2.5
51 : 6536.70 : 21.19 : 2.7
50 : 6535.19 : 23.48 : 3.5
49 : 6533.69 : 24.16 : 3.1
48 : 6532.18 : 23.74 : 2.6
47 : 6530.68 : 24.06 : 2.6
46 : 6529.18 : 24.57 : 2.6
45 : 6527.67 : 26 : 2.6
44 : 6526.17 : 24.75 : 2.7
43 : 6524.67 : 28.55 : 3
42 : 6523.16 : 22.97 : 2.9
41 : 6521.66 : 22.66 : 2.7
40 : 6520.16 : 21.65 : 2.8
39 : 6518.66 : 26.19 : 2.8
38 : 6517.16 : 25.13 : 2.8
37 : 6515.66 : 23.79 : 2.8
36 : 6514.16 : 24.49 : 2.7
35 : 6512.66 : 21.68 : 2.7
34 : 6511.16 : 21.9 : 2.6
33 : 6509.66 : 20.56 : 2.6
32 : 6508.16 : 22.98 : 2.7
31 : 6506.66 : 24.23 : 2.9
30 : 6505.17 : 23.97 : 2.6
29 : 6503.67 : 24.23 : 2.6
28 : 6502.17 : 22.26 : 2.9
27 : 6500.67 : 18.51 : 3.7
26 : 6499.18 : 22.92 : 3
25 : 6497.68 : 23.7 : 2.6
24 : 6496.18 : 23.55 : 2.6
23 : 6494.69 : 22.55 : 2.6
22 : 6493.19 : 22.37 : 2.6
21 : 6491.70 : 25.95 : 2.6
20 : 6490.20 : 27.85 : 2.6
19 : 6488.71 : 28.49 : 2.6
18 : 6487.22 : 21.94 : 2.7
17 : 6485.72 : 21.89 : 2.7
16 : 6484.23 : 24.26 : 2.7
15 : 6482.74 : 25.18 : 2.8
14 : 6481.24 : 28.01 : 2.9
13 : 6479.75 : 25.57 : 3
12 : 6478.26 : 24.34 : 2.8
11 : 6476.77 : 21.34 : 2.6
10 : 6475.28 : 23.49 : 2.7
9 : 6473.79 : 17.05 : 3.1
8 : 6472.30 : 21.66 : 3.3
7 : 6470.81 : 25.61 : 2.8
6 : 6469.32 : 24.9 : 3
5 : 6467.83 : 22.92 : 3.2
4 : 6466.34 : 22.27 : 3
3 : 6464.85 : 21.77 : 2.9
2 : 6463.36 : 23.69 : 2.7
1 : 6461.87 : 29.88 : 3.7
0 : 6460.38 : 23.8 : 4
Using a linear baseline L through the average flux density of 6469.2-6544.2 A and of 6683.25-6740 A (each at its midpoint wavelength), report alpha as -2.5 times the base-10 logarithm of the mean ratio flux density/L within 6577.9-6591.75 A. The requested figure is 0.05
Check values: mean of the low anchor 23.7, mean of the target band 23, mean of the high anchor 24.6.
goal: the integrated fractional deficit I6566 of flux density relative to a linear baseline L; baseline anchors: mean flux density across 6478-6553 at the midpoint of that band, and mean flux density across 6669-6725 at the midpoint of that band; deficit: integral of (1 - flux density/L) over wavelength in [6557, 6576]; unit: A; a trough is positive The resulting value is -0.19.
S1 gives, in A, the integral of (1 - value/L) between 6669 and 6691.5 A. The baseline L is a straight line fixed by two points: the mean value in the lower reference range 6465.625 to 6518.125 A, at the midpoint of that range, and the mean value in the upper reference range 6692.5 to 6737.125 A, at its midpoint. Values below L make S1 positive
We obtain 1.2 A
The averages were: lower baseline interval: 23.5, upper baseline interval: 24.7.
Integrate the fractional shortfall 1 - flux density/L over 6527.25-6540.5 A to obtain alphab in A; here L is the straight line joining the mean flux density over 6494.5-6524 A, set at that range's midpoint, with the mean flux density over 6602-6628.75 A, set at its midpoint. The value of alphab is -0.6 A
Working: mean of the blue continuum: 23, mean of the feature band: 23.7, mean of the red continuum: 21.1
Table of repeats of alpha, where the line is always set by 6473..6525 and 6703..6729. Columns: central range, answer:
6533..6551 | 0.09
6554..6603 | 0.04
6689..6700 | 0.05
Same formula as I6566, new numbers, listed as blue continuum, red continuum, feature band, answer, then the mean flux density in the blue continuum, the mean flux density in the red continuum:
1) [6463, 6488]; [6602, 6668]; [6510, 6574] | -2.1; 23.3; 21.6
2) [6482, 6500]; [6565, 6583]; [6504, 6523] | 0.7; 24.2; 24.1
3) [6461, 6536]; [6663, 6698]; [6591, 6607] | 1.6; 23.8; 23.7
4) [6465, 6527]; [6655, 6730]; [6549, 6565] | 0.5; 23.6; 24.4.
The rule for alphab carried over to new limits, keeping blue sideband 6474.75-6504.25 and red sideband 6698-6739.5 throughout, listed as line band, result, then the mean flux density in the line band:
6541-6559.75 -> 1.6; 22.1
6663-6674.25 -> 0.3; 24.1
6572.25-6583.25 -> 0.1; 24.1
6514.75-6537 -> -0.2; 24.3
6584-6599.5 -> 0.9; 22.9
